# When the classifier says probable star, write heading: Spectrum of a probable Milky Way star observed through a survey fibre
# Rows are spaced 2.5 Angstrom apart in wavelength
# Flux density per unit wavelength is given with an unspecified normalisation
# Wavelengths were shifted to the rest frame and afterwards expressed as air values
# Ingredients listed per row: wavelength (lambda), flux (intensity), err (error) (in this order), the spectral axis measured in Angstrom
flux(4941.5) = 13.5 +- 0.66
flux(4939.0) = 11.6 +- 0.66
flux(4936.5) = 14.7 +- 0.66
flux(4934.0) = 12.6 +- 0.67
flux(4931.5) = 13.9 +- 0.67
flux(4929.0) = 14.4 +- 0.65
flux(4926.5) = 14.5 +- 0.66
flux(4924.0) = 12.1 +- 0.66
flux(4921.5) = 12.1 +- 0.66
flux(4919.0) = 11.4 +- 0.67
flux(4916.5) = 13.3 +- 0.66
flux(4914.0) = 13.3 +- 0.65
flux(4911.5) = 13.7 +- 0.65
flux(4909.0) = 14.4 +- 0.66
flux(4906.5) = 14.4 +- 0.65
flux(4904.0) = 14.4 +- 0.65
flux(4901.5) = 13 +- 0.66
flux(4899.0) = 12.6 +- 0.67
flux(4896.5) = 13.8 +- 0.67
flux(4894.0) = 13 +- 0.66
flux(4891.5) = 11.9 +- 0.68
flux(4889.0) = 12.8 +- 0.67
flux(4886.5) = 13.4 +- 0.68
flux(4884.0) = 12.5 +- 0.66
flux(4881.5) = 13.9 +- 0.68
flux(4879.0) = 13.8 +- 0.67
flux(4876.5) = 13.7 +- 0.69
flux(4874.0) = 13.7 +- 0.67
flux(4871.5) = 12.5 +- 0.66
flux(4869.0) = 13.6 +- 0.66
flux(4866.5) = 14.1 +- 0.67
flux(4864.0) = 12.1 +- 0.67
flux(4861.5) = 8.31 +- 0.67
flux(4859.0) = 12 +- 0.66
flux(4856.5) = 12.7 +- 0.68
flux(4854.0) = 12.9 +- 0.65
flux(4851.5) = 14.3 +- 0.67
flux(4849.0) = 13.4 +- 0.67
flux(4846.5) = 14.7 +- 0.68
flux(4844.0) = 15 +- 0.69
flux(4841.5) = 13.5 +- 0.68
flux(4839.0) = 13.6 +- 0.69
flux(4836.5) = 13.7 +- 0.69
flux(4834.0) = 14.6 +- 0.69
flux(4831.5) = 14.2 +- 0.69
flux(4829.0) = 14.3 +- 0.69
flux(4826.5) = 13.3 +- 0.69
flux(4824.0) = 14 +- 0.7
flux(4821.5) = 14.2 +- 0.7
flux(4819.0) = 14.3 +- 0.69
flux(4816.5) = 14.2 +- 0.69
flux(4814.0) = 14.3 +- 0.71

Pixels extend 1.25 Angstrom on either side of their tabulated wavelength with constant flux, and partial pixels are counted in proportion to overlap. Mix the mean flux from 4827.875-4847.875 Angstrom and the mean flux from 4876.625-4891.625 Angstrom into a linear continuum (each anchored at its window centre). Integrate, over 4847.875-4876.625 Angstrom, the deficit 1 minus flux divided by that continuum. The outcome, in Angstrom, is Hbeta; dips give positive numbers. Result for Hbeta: 1.9 Angstrom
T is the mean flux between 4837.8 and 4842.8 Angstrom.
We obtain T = 13.6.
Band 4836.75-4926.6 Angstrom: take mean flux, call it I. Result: 13.2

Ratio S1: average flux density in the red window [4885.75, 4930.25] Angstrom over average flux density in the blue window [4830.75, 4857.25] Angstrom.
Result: 0.95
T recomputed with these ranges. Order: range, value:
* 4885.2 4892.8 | 12.7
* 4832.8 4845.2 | 14.1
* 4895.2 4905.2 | 13.4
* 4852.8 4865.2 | 11.6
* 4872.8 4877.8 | 13.7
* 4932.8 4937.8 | 13.6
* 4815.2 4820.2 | 14.2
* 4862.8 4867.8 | 13.1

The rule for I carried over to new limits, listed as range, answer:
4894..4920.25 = 13.4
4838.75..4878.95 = 13.1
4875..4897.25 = 13.2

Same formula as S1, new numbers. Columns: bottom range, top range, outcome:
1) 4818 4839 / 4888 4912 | 0.95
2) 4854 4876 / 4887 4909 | 1.07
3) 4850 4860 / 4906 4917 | 1.06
